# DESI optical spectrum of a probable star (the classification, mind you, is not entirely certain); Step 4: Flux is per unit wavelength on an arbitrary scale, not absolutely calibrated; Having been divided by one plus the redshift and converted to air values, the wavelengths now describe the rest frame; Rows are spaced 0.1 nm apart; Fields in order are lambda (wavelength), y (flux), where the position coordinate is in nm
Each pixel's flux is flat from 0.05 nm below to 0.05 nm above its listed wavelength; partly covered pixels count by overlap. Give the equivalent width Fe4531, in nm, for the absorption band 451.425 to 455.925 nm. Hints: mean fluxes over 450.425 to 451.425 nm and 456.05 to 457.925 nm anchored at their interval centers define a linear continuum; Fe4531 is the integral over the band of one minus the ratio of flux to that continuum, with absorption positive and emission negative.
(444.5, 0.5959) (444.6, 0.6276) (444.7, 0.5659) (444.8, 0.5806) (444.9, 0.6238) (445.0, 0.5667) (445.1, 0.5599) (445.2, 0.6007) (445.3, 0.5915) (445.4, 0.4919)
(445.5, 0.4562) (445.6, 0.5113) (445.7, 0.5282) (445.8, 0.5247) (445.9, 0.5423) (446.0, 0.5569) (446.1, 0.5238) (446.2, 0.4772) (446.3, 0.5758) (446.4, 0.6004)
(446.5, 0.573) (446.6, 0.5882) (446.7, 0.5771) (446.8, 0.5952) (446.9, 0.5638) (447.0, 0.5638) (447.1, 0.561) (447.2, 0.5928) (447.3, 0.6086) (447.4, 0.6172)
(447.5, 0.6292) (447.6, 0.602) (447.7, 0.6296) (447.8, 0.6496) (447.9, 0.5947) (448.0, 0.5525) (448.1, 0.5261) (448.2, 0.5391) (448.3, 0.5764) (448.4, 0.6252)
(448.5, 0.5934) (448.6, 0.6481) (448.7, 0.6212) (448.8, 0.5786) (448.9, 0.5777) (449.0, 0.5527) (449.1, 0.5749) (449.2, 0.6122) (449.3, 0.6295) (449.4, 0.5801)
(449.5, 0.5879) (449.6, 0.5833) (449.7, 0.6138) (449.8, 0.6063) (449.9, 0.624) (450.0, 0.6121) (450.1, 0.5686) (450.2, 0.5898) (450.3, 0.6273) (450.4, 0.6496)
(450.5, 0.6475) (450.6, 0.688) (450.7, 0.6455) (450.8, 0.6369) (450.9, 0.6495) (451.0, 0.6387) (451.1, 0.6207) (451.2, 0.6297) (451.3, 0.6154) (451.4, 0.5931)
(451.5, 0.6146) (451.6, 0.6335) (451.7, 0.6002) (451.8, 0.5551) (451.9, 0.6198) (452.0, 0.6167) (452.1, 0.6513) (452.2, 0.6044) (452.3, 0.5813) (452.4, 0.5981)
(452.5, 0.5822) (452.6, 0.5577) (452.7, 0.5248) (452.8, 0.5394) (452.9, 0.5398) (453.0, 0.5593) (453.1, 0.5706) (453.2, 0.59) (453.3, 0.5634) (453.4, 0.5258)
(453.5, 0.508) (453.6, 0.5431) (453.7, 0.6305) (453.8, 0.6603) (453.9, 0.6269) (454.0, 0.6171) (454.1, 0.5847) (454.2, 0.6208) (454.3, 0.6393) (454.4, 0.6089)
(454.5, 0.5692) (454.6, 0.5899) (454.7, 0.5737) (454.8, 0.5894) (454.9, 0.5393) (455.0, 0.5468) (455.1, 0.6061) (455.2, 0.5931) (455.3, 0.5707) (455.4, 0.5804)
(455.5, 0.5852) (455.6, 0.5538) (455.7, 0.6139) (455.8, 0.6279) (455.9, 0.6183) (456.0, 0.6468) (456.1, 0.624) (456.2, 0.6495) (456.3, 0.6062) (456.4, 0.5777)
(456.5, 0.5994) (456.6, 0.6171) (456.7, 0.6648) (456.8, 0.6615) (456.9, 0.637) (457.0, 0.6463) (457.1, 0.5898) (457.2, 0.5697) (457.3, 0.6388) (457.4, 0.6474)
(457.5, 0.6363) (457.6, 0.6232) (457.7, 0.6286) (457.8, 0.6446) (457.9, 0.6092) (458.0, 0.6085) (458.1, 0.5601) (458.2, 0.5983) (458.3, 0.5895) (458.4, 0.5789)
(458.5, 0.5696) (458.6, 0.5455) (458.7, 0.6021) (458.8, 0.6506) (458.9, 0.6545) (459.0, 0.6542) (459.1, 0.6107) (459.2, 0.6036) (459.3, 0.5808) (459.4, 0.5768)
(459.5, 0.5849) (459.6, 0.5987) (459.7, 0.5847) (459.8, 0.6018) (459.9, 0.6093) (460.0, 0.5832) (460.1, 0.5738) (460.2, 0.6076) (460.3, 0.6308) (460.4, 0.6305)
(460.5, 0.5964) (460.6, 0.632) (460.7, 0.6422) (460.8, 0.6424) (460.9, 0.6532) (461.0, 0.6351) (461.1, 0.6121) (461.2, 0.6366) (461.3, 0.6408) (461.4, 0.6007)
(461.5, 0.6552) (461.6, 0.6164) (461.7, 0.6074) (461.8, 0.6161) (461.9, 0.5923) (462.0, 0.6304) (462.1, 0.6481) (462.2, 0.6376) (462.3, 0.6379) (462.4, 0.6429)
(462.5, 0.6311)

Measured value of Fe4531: 0.32 nm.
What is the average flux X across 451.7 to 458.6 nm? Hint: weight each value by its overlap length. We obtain 0.597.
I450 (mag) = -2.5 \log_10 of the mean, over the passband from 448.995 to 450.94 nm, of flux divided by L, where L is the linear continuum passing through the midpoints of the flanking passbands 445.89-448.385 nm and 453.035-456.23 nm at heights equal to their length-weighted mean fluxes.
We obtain -0.06 mag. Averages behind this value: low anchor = 0.578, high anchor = 0.592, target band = 0.615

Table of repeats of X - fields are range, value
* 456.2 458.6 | 0.612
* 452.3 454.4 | 0.58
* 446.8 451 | 0.604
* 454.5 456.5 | 0.594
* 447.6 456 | 0.597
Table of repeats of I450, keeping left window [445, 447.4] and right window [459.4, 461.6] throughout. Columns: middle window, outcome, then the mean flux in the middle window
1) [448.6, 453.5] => -0.04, 0.599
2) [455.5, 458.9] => -0.02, 0.613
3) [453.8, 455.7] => 0.00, 0.591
